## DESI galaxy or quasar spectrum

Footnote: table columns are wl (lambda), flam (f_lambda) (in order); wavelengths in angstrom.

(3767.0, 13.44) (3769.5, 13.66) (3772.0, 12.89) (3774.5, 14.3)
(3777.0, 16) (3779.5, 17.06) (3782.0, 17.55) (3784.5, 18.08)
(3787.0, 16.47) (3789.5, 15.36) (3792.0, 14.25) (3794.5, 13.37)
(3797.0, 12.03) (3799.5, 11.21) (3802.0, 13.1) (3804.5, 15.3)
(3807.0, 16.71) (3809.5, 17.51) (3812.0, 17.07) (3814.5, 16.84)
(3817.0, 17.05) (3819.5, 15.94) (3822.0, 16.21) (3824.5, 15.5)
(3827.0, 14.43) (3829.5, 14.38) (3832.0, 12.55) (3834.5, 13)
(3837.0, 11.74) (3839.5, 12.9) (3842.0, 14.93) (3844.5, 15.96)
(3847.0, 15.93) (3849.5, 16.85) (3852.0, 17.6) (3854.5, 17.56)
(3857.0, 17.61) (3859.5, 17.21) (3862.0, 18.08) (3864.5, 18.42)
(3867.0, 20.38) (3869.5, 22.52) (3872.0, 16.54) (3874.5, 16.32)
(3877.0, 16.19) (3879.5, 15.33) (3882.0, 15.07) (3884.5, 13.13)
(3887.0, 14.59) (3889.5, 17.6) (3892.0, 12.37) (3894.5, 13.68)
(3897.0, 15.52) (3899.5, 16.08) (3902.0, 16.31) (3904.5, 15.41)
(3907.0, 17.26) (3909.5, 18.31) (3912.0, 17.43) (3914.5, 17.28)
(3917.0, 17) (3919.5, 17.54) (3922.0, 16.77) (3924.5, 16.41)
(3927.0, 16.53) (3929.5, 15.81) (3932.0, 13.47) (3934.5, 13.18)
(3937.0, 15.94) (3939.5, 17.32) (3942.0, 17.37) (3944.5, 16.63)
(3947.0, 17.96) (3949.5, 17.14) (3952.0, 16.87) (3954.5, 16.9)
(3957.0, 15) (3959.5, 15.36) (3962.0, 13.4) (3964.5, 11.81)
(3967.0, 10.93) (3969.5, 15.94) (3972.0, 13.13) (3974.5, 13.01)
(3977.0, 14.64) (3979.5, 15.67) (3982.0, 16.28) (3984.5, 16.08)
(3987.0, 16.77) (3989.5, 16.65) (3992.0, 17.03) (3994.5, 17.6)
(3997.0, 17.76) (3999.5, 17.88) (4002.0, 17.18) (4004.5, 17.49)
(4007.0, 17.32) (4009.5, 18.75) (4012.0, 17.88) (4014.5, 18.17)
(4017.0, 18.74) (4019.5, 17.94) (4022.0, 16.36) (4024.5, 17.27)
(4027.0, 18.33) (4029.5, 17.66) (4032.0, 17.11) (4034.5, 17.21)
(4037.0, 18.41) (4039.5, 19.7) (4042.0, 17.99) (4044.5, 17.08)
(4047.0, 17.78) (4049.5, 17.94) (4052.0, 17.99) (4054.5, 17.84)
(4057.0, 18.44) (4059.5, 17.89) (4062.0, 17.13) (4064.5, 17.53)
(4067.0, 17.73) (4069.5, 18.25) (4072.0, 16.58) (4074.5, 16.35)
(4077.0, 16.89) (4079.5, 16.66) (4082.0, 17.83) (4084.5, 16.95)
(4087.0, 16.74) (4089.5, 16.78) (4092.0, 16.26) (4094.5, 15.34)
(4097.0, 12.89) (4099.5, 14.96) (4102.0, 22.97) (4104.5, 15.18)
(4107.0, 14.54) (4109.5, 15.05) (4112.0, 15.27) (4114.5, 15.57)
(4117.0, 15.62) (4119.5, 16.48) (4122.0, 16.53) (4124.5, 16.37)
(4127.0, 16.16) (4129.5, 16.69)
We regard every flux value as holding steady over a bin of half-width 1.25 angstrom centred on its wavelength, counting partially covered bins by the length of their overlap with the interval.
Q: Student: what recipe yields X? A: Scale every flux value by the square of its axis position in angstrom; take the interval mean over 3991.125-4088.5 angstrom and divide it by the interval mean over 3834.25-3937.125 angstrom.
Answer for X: 1.2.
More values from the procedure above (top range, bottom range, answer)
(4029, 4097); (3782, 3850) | 1.31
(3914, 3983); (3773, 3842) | 1.11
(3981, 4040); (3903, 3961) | 1.11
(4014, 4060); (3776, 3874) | 1.25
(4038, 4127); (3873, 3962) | 1.15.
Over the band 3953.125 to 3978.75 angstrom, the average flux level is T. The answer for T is 14.1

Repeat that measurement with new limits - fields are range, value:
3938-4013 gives 16.1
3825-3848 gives 14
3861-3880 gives 18.1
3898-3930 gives 16.8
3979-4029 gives 17.4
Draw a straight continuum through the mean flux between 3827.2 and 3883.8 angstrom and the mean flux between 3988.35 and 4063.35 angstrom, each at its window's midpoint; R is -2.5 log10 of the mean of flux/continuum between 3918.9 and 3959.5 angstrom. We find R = 0.05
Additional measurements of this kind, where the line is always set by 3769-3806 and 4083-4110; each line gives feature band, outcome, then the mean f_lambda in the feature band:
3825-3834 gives 0.081 mag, 13.9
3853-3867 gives -0.192 mag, 18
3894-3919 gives -0.085 mag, 16.5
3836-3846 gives 0.076 mag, 14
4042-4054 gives -0.114 mag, 17.7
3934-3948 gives -0.073 mag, 16.5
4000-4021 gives -0.137 mag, 17.9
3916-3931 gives -0.084 mag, 16.6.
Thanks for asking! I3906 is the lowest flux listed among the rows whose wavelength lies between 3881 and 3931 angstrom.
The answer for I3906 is 12.37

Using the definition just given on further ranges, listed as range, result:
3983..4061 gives 16.08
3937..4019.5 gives 10.93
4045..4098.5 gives 12.89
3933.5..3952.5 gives 13.18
